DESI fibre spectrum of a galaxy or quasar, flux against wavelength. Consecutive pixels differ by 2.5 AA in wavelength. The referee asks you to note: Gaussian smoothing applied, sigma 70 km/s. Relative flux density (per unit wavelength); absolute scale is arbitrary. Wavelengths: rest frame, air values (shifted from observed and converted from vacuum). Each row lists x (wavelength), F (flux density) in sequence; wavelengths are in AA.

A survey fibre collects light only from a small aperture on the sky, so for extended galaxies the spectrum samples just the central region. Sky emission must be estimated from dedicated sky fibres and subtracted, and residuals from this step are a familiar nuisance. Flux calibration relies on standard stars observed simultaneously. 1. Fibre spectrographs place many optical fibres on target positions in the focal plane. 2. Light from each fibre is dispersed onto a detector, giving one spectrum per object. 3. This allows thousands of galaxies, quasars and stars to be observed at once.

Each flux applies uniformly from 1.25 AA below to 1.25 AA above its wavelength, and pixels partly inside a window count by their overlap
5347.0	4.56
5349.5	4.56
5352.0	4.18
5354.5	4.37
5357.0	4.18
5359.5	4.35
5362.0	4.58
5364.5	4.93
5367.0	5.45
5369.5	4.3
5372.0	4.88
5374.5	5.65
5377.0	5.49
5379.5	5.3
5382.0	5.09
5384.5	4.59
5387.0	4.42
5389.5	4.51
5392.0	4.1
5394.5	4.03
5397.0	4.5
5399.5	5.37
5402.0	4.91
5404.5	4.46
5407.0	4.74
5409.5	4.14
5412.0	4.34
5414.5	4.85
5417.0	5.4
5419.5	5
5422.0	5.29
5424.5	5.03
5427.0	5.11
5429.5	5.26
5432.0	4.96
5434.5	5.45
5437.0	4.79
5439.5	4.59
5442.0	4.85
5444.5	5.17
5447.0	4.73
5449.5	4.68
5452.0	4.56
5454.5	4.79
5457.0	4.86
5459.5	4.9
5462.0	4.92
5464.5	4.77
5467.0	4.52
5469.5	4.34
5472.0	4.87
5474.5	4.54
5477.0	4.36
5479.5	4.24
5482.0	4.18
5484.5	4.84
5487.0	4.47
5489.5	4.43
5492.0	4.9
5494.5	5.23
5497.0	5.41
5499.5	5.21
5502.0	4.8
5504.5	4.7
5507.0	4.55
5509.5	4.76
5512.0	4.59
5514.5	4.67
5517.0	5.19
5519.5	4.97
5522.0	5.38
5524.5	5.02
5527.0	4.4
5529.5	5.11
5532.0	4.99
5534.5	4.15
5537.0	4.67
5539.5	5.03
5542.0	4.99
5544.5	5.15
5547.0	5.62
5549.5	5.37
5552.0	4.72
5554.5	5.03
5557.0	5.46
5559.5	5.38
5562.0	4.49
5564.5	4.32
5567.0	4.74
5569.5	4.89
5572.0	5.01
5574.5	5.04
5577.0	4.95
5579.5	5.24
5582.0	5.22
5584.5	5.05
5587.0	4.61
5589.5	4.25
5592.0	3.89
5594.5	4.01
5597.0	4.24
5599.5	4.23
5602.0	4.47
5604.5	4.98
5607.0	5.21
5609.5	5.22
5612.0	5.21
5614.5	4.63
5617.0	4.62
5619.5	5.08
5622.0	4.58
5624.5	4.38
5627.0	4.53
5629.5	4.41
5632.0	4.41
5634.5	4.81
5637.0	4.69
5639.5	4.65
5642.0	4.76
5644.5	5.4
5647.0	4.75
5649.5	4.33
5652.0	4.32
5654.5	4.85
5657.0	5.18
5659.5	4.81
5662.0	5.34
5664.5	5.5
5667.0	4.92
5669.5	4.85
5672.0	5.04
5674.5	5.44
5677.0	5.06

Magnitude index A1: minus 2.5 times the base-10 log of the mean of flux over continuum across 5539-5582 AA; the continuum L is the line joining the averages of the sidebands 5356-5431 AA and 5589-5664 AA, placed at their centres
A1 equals -0.07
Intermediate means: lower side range 4.81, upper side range 4.69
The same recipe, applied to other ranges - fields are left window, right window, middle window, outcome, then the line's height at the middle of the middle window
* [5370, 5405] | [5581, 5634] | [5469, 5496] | 0.03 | 4.73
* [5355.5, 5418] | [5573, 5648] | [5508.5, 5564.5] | -0.05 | 4.72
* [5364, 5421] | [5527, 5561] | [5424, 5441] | -0.04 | 4.86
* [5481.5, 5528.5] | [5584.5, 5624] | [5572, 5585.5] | -0.09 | 4.68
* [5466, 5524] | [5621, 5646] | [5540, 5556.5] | -0.10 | 4.72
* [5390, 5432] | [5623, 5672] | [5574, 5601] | 0.04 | 4.79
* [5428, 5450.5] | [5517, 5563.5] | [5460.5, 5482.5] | 0.10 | 4.96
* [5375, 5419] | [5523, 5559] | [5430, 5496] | 0.03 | 4.86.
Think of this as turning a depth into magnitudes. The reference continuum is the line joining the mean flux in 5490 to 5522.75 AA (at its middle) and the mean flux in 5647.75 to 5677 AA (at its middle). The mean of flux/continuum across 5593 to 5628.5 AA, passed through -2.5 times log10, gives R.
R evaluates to 0.07 mag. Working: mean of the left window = 4.93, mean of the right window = 4.96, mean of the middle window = 4.66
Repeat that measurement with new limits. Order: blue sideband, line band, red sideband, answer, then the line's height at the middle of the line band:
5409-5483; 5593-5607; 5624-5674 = 0.08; 4.81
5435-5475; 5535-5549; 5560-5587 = -0.04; 4.86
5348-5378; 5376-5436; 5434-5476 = -0.02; 4.75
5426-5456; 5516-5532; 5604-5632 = -0.03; 4.85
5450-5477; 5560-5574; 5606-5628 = 0.01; 4.78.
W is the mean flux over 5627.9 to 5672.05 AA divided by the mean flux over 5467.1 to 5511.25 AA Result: 1.03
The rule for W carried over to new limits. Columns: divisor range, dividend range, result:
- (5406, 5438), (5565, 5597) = 0.95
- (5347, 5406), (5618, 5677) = 1.03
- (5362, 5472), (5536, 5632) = 0.99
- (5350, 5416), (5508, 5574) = 1.05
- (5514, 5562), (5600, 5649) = 0.95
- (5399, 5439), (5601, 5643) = 0.96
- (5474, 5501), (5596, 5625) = 1.01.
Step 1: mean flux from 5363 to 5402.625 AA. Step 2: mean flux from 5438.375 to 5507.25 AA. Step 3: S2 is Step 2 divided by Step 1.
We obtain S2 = 0.98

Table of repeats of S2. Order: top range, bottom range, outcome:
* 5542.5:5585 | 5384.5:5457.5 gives 1.05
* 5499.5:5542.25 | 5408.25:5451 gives 0.98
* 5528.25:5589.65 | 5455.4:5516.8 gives 1.05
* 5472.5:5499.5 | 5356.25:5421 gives 0.99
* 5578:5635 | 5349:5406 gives 0.99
